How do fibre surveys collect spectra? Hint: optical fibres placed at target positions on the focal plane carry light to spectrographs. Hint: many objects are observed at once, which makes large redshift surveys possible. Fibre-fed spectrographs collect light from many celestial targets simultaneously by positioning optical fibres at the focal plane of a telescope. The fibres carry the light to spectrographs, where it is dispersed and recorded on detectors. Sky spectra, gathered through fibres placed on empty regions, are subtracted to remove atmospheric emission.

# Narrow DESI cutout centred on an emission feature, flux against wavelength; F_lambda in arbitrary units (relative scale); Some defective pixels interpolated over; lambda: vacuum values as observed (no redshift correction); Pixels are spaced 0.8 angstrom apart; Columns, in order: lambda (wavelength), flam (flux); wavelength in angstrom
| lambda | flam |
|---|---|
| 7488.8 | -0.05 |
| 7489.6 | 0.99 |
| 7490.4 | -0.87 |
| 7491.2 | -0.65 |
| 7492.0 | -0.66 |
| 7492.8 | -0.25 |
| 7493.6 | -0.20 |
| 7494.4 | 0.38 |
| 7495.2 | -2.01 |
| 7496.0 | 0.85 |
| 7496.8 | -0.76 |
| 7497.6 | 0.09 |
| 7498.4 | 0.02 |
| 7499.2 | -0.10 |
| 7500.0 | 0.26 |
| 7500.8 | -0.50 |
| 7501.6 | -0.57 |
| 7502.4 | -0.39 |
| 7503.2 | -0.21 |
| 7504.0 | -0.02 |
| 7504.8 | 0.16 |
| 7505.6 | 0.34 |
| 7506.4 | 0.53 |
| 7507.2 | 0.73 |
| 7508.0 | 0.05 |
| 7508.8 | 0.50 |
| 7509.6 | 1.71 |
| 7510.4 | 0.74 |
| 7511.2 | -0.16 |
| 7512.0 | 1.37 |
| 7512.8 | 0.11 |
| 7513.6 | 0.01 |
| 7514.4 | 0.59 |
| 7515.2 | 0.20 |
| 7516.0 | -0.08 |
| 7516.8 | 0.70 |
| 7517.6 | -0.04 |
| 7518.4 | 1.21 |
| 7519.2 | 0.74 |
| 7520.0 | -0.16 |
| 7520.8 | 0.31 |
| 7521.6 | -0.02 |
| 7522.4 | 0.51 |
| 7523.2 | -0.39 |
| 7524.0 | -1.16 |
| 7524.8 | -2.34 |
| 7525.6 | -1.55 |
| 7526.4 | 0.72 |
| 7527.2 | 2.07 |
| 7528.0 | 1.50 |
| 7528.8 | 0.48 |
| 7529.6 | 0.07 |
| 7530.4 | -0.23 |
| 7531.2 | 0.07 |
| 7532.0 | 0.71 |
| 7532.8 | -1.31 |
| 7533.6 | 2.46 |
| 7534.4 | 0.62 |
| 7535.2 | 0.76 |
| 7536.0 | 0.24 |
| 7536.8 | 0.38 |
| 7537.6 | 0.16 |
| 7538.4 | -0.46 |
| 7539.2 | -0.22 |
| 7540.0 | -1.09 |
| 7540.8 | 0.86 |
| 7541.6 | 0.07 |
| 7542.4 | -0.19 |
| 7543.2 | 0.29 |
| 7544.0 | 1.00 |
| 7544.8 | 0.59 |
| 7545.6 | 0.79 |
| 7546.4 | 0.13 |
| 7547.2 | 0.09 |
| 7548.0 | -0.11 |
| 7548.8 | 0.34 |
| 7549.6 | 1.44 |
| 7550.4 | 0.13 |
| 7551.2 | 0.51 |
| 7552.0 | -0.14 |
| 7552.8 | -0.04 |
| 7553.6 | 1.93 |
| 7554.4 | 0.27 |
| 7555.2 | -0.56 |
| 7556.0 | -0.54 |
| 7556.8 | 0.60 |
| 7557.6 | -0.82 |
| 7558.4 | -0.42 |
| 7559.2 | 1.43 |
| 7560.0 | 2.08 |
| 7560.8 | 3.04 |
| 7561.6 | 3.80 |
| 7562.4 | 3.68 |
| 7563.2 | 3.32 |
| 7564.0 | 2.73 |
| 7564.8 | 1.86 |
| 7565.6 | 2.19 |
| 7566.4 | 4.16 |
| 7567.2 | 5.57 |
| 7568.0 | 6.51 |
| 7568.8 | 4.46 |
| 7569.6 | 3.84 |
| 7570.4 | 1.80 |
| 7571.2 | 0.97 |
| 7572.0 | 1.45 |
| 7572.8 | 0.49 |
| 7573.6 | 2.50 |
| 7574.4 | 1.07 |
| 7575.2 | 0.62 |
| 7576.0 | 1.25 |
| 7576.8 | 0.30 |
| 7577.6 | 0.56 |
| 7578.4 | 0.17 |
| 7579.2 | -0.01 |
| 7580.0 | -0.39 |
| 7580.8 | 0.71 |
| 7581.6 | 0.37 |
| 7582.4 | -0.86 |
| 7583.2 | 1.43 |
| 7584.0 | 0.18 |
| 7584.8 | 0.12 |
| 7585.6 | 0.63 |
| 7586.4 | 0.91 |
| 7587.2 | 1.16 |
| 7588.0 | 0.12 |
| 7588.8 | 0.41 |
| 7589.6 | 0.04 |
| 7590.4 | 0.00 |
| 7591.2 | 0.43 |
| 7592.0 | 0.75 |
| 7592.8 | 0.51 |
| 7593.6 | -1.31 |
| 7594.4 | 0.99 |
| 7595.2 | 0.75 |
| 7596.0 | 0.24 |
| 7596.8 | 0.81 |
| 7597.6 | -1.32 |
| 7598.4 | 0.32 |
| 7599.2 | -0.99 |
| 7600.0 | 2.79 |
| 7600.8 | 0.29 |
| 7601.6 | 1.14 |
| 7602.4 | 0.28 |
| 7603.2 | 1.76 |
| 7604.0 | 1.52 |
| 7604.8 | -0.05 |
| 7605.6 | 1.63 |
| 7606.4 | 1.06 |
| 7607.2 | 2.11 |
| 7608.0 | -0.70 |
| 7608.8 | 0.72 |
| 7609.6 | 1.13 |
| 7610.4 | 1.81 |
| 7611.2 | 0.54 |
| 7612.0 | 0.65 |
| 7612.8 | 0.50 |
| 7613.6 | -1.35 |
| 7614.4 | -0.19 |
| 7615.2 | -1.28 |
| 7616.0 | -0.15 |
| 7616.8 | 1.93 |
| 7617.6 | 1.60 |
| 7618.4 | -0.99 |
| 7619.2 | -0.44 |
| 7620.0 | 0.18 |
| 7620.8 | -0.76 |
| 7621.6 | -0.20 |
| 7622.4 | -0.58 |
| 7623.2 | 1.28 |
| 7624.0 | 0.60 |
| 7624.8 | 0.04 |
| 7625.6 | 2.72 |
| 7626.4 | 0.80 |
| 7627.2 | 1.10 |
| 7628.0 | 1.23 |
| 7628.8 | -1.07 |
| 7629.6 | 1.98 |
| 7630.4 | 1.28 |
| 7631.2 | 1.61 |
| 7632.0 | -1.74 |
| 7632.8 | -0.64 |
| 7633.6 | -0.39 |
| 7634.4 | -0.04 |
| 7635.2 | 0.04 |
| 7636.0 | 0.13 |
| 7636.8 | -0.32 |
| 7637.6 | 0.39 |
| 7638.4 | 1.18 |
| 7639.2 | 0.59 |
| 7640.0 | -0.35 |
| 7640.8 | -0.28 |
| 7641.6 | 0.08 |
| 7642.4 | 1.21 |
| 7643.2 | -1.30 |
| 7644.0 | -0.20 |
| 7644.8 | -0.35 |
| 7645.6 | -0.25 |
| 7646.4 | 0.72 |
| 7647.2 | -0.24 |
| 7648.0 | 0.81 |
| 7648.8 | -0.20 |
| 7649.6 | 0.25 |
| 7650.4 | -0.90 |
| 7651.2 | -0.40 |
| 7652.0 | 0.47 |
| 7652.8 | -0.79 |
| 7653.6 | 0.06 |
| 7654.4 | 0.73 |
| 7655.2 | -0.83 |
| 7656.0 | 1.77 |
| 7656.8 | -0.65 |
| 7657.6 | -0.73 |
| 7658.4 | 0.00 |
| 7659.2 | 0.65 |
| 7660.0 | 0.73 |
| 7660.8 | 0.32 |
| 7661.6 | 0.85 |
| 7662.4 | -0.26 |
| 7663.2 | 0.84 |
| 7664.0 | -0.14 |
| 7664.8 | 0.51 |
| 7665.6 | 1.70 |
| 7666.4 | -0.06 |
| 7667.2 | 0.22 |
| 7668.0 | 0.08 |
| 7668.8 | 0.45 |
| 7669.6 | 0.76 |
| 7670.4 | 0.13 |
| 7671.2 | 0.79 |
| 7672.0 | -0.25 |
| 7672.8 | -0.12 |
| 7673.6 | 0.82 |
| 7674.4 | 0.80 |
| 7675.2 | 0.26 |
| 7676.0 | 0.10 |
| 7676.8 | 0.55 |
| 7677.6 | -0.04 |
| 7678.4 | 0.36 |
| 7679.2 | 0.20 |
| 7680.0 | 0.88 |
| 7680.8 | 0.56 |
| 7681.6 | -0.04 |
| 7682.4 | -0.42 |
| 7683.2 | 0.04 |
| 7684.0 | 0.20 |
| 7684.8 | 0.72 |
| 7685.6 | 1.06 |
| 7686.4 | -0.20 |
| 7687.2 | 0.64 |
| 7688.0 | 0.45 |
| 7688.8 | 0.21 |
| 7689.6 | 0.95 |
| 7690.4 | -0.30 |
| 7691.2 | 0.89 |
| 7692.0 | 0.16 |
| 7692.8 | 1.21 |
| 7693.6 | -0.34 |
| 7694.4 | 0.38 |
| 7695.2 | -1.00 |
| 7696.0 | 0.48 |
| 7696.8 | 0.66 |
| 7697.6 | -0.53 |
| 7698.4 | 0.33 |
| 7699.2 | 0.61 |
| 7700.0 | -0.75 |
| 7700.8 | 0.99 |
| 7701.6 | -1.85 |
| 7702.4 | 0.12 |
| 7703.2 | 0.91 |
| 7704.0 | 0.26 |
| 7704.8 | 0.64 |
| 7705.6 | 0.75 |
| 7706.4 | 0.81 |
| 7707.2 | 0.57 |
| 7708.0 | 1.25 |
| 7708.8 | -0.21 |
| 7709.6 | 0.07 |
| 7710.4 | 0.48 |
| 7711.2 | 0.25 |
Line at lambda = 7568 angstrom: [O II]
